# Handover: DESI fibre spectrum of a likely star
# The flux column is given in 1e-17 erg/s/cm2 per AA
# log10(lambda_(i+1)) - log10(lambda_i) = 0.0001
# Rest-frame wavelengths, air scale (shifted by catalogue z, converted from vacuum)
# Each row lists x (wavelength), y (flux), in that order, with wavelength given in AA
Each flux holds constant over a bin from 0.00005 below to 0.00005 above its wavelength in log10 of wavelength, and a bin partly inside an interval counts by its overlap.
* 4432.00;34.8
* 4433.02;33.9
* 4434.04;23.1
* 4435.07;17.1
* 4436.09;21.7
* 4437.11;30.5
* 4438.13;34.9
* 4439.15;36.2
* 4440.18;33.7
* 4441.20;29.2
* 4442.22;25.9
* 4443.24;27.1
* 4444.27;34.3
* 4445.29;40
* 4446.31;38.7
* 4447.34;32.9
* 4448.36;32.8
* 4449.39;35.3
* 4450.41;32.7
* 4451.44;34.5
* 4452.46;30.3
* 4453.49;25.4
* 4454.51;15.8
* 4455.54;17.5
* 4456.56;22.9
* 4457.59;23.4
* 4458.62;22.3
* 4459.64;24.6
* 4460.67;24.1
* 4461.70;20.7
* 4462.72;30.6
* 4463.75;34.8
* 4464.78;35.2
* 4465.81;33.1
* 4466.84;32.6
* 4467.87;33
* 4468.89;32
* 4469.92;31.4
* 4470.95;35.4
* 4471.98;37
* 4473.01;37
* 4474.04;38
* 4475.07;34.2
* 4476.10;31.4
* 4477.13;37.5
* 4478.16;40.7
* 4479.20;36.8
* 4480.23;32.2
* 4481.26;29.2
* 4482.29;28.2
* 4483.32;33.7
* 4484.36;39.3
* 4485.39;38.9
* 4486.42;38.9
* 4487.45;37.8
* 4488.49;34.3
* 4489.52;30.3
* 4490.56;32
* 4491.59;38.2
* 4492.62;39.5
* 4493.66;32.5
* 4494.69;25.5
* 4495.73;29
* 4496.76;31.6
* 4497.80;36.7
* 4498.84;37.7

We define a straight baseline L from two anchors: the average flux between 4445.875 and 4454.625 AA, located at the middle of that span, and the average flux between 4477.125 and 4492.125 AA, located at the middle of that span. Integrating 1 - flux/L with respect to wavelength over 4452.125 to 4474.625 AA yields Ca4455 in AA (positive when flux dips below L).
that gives 2.76 AA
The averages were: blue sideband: 31.5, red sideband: 35.1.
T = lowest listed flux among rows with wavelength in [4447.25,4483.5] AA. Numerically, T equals 15.8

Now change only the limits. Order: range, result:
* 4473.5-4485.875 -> 28.2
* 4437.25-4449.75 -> 25.9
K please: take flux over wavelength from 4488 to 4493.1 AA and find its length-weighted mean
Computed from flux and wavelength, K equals 34.9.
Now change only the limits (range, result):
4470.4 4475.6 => 36.3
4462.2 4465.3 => 33.5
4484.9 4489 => 37.5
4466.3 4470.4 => 32.3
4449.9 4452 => 33.6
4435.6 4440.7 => 31.4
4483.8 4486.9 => 38.9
